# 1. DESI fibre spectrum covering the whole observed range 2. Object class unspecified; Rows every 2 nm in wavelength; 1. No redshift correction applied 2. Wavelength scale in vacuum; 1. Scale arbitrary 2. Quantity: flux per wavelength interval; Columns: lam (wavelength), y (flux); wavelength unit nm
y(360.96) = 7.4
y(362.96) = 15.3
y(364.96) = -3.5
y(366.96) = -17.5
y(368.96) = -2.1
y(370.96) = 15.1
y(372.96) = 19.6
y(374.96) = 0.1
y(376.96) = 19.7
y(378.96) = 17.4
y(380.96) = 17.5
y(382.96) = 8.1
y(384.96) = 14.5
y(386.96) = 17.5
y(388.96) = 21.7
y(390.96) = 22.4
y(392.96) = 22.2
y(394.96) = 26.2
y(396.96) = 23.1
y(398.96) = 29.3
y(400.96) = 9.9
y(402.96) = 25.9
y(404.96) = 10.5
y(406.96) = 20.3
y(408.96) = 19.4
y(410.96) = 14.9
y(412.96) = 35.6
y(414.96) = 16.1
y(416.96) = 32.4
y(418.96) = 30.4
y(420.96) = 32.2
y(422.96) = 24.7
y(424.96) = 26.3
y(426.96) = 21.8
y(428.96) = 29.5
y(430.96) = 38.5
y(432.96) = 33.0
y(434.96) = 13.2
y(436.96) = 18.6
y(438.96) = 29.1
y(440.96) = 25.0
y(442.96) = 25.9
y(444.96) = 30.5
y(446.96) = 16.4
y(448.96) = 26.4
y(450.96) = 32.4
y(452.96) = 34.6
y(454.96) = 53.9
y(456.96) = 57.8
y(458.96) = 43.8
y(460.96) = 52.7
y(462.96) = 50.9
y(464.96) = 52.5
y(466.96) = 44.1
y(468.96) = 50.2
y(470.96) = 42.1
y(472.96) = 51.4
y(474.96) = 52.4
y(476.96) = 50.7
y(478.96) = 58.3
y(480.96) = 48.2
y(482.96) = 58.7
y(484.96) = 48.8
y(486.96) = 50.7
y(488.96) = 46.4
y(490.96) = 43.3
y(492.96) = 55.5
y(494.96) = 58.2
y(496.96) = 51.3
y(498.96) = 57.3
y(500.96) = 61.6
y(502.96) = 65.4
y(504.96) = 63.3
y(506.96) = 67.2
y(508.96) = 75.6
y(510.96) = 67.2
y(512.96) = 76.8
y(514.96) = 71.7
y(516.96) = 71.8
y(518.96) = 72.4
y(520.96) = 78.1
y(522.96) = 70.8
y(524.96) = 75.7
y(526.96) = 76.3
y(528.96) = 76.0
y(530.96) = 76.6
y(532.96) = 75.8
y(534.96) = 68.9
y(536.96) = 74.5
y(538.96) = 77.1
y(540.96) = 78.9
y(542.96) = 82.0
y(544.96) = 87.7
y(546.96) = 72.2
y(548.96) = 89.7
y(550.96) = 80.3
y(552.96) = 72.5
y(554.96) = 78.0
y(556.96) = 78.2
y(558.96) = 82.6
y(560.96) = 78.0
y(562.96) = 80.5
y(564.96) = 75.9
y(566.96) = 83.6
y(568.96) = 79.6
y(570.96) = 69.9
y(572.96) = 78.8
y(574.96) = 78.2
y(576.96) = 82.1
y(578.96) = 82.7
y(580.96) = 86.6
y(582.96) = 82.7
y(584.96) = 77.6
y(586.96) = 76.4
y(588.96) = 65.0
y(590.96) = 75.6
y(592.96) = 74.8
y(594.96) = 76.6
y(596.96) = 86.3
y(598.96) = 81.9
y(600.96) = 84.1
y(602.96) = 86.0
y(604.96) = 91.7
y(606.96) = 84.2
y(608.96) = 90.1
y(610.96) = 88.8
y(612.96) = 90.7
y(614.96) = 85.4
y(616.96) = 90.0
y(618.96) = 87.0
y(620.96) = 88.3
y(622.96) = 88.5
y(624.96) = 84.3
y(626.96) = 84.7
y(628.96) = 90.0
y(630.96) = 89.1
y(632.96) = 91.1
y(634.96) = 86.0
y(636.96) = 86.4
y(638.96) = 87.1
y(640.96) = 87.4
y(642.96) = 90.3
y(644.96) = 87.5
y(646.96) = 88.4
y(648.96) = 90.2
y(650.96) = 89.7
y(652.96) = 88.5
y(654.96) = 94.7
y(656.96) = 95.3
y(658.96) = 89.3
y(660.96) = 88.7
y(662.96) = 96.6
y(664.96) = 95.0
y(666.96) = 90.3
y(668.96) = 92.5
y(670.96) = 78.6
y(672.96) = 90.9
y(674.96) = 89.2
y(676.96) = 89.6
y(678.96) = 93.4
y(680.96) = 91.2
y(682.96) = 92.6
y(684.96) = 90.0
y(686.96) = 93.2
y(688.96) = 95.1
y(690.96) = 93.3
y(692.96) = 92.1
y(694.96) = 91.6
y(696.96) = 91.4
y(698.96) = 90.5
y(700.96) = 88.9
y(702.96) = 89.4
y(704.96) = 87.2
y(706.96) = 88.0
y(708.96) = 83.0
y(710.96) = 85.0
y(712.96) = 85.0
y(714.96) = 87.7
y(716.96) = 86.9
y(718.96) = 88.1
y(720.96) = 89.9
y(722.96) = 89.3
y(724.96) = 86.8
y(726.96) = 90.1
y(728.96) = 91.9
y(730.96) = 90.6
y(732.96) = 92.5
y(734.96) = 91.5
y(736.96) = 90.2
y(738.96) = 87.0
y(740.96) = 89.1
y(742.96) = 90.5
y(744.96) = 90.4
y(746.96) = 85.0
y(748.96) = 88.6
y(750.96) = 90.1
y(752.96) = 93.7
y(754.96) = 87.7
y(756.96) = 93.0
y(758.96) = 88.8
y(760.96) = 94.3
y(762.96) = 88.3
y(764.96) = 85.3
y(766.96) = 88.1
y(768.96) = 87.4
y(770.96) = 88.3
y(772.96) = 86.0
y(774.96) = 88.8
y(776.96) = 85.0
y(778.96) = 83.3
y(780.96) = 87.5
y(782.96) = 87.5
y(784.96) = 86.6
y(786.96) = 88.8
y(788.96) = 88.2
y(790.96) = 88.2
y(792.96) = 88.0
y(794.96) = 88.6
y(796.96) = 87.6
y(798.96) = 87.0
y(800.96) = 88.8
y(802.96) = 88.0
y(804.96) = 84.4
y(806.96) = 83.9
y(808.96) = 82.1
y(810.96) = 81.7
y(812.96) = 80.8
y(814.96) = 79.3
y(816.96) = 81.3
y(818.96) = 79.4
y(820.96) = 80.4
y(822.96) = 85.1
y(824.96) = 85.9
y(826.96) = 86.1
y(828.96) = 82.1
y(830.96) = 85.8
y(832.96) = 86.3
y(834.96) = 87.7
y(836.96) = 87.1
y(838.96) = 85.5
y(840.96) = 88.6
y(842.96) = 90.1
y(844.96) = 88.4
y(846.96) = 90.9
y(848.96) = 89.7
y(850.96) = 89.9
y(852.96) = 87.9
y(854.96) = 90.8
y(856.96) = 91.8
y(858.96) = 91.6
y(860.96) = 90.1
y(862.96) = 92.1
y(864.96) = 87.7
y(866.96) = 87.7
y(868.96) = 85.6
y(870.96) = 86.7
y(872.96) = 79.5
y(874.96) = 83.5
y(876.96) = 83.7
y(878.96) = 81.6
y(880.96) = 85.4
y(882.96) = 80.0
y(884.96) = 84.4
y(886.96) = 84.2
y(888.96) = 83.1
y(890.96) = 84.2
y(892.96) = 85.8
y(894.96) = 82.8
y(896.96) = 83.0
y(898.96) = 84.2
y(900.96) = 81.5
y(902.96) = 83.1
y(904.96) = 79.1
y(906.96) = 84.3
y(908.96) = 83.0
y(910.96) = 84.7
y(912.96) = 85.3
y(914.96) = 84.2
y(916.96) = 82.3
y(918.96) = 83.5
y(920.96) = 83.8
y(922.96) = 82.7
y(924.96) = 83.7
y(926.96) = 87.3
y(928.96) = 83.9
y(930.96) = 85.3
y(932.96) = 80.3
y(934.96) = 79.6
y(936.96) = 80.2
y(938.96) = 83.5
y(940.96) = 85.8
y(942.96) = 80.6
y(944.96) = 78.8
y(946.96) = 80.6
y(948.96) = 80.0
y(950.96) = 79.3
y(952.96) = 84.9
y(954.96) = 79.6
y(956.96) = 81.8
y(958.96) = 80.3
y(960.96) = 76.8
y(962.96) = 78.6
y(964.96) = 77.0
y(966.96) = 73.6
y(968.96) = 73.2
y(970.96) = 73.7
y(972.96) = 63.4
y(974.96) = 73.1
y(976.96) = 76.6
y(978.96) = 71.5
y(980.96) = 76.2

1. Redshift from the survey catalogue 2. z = 0.138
